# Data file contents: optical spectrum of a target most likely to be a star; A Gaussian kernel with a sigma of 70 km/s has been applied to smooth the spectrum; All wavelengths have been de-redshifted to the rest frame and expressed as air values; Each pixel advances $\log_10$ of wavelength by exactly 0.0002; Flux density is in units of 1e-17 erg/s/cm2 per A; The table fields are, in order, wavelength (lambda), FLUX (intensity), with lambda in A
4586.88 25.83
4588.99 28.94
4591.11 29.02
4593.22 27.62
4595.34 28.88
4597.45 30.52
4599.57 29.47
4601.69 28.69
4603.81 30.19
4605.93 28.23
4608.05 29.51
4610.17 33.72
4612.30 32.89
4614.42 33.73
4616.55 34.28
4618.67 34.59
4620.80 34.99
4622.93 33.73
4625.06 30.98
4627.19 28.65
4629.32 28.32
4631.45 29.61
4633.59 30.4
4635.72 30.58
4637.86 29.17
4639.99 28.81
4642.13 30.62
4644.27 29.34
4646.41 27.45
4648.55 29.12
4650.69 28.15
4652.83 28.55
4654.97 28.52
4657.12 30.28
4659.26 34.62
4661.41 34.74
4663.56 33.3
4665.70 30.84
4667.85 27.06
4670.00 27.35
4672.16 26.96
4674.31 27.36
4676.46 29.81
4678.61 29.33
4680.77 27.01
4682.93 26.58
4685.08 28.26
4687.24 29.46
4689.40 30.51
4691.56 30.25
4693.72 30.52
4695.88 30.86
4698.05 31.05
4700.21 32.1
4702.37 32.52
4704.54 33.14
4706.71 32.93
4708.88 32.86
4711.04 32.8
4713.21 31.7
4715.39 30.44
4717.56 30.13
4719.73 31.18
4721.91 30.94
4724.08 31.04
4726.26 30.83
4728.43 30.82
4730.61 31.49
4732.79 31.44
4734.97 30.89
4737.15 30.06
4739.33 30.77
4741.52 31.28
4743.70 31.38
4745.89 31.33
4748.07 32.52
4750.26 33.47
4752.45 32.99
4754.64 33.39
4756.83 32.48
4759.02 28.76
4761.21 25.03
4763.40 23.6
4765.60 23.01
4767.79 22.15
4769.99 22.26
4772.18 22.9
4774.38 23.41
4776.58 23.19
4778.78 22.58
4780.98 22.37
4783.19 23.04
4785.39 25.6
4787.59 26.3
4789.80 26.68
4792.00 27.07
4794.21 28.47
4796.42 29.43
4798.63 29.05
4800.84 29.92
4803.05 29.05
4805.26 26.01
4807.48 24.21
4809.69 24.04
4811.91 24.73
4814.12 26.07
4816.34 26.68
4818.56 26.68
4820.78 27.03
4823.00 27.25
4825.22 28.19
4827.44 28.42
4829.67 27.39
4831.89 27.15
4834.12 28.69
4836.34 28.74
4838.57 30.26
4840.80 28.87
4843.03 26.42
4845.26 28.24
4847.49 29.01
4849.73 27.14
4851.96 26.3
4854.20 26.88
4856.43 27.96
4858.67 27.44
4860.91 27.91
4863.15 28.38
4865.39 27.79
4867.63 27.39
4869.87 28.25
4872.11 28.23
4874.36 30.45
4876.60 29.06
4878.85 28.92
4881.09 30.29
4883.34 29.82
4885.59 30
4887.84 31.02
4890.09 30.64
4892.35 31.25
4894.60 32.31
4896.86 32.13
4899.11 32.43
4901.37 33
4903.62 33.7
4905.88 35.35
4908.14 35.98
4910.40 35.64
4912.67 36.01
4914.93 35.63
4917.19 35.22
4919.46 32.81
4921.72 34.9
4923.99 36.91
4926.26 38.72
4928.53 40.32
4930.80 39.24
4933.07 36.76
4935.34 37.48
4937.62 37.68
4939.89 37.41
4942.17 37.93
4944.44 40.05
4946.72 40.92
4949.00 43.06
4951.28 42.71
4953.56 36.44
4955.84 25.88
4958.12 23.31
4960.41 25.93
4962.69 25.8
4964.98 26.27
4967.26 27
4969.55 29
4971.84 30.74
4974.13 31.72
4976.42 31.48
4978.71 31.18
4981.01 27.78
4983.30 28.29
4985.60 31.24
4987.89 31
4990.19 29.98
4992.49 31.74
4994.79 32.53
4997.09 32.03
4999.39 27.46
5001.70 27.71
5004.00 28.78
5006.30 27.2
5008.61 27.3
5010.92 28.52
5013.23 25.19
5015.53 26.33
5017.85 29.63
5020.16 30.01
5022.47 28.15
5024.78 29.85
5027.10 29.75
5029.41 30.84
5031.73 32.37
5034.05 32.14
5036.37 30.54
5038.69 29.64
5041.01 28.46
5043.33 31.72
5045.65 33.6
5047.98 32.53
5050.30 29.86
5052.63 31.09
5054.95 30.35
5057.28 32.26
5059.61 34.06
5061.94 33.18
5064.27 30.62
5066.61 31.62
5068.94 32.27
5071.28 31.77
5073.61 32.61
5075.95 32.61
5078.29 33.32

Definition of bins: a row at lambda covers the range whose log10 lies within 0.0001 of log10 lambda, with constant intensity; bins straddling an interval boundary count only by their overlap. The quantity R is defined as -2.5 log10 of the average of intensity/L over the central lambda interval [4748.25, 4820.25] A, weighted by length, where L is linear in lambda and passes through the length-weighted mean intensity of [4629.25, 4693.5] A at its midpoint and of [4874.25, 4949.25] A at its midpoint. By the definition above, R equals 0.21 mag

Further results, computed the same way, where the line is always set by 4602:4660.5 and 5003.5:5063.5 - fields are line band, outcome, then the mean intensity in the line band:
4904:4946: -0.21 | 36.9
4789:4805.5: 0.08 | 28.4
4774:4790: 0.26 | 24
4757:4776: 0.25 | 24.3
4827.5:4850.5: 0.08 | 28.2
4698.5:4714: -0.07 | 32.6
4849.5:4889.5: 0.07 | 28.6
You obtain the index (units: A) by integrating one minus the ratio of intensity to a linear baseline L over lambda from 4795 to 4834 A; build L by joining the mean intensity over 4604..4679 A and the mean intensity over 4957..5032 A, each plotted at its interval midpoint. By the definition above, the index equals 3.3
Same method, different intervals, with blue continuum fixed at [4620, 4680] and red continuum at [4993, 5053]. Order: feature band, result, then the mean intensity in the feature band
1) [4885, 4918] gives -4.0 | 33.4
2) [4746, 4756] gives -1.0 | 32.9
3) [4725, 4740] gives -0.5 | 30.9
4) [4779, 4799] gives 2.5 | 26.2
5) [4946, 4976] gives -1.5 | 31.3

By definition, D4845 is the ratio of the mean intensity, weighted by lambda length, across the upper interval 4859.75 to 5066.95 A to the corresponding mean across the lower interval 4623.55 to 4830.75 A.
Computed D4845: 1.10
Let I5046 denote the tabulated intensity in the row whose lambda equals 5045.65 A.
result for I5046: 33.6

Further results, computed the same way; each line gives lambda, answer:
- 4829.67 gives 27.39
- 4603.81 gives 30.19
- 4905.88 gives 35.35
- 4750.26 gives 33.47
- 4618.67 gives 34.59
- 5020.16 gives 30.01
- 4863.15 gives 28.38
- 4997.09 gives 32.03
